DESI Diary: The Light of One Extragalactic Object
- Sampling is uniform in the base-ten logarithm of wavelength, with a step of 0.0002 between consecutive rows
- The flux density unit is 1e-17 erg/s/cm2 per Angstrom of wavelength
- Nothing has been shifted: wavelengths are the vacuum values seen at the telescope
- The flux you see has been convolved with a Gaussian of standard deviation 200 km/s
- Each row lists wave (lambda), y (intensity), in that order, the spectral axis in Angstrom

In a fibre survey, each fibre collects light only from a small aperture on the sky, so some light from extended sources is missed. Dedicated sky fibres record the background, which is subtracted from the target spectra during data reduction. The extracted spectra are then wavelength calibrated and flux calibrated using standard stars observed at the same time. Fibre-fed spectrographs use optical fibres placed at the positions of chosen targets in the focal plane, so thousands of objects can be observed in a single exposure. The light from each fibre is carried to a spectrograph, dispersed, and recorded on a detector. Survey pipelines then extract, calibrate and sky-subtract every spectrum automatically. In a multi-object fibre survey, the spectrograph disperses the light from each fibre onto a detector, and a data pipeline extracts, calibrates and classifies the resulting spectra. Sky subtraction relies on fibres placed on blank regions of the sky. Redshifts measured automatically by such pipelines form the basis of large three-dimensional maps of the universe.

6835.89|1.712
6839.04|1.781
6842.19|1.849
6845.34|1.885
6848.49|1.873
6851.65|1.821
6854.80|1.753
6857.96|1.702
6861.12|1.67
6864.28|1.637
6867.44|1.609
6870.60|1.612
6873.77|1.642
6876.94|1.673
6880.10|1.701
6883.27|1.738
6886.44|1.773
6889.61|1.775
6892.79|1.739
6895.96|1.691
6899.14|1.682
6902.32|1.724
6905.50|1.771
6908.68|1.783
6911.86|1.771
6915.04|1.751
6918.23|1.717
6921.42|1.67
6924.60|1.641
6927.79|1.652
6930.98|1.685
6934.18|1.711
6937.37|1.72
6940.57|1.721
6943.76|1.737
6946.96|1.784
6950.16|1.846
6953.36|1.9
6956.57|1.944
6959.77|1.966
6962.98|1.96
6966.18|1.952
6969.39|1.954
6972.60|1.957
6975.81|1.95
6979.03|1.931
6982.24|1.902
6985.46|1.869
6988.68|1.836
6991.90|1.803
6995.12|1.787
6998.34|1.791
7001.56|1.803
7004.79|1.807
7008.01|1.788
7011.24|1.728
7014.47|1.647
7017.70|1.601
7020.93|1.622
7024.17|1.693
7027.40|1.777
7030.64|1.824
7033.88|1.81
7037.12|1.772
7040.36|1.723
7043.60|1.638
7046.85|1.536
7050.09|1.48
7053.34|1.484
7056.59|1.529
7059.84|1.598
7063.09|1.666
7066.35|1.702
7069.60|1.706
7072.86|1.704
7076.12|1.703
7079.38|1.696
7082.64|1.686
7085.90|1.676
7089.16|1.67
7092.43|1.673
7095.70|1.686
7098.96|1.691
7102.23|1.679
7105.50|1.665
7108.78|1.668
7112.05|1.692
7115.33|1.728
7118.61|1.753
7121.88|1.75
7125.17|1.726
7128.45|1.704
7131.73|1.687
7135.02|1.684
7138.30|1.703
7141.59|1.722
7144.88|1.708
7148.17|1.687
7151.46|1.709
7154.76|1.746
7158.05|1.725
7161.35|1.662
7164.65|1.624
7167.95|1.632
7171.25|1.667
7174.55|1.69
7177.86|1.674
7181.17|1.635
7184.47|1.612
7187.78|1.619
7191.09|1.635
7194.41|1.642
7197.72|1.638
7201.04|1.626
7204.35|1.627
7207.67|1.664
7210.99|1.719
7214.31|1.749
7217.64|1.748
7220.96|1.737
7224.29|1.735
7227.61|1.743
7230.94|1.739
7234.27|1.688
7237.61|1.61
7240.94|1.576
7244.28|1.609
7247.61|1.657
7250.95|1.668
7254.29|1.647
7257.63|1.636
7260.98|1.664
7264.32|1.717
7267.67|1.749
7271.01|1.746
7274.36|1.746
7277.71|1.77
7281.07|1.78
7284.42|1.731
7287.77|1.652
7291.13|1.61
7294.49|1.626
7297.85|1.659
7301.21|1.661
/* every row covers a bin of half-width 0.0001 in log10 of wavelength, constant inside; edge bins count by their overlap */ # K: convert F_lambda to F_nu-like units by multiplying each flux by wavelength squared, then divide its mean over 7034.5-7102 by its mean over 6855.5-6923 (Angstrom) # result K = 1.02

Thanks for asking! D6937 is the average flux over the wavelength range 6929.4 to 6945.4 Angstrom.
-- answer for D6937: 1.71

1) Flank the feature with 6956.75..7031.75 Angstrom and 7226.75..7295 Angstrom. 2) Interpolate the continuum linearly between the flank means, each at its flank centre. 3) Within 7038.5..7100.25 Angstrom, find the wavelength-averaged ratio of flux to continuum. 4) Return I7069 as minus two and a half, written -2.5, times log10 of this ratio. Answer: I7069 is 0.09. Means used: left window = 1.83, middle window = 1.65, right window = 1.68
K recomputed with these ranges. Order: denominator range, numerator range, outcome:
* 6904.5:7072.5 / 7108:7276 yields 1.02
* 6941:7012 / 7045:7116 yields 0.91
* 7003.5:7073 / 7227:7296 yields 1.07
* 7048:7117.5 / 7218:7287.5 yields 1.07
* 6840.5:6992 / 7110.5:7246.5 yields 1.02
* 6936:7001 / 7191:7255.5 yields 0.96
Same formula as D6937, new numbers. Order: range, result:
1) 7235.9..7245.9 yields 1.6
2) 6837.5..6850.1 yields 1.85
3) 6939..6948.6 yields 1.75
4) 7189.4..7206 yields 1.63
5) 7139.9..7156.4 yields 1.71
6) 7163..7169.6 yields 1.63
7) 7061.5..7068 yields 1.68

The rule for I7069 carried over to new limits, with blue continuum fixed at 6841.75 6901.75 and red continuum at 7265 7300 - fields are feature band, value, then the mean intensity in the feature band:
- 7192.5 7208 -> 0.05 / 1.64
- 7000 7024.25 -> 0.00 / 1.71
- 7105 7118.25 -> 0.01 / 1.7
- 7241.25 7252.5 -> 0.05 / 1.64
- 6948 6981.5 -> -0.13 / 1.93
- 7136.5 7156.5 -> 0.00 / 1.71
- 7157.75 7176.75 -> 0.03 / 1.66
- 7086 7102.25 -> 0.02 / 1.68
